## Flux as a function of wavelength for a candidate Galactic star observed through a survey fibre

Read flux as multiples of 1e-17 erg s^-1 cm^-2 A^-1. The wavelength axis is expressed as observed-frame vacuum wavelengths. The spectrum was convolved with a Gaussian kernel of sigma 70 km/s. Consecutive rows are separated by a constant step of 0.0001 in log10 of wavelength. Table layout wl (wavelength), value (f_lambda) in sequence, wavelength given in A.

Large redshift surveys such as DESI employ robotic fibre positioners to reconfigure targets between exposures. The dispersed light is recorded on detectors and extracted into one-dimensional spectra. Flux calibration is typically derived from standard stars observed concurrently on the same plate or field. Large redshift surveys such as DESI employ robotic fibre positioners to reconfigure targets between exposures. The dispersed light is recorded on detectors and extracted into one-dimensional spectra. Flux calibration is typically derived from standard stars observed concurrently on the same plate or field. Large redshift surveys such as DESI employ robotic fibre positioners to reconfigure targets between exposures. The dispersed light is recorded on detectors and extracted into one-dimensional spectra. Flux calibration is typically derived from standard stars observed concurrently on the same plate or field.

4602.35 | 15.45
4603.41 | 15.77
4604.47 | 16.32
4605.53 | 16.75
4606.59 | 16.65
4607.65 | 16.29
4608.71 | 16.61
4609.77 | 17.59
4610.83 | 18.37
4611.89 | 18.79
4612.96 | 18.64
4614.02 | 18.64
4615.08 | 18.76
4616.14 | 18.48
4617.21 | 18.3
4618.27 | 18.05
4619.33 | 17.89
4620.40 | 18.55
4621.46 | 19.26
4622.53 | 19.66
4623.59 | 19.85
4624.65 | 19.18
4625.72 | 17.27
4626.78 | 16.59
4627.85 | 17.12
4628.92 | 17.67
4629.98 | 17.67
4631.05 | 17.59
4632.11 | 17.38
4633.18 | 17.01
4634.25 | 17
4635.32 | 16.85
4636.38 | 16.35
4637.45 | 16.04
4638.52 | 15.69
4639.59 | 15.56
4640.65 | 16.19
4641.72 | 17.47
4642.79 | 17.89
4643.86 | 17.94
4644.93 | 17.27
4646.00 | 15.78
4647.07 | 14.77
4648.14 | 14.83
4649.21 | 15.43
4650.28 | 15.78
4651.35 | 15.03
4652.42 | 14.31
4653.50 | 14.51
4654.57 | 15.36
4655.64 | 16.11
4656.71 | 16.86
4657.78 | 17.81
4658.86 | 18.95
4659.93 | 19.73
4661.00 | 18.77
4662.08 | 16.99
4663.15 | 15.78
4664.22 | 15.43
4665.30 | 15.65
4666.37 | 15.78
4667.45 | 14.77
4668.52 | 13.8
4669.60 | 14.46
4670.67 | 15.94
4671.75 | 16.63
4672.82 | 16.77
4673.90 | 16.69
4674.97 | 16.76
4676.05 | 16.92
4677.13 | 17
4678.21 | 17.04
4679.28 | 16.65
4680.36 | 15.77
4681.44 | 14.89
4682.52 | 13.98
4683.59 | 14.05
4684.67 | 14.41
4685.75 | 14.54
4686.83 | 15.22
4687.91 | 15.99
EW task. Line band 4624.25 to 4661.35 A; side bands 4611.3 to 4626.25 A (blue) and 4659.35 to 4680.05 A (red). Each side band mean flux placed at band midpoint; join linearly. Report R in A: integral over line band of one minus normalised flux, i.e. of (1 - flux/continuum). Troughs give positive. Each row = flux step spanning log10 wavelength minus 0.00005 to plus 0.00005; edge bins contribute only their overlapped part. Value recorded 1.84 A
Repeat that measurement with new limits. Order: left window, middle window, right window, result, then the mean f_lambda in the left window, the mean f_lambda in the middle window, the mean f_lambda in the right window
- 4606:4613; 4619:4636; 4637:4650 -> -1.1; 17.5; 17.9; 16.2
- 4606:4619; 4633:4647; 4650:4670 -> 0.2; 17.9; 16.6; 16.1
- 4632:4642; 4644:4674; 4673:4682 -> 0.7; 16.5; 16.1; 16.5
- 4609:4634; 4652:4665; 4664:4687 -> -0.3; 18.2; 16.7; 15.6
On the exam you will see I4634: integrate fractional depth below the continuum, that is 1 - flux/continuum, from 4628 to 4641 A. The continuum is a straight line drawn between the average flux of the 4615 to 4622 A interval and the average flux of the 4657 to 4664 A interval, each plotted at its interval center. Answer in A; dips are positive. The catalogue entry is 1.0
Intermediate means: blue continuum 18.4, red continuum 17.9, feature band 16.8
